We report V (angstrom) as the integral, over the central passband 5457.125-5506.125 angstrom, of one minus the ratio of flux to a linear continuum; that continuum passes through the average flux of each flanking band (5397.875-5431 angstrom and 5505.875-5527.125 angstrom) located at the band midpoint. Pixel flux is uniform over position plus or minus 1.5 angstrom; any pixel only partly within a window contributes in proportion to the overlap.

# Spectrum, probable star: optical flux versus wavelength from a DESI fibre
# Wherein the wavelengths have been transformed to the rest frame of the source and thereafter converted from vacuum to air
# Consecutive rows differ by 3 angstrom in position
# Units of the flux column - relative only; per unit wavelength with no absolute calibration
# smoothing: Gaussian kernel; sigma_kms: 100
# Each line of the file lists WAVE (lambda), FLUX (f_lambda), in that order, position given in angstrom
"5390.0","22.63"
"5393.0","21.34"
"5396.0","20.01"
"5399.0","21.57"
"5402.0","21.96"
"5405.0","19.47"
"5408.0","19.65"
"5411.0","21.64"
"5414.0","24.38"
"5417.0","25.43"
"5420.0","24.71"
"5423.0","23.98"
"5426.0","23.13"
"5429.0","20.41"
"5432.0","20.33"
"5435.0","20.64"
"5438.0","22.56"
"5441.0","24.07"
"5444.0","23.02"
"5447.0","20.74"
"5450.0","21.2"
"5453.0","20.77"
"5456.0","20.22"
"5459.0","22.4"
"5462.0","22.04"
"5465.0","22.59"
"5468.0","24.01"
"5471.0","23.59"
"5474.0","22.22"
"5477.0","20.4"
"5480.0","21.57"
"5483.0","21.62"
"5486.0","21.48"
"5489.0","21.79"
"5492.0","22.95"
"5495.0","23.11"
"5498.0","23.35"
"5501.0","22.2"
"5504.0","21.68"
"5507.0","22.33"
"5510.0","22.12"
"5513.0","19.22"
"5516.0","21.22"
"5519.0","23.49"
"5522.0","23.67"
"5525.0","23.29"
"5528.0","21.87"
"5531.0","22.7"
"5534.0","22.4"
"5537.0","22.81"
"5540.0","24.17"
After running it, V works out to -0.1 angstrom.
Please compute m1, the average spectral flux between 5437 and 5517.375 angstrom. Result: 22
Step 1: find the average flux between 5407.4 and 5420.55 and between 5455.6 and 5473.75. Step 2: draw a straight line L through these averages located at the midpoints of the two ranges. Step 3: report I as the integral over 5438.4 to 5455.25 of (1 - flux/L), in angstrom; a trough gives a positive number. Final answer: 0.7 angstrom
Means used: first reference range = 23.3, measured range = 21.9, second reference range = 22.6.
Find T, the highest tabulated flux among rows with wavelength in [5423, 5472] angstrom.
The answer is 24.07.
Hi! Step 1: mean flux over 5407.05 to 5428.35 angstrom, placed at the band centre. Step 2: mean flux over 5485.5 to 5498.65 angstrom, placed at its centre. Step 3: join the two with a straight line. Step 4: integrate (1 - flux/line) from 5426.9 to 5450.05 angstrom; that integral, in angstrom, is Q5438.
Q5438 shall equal 1.38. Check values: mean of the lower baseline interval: 23.3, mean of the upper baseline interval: 22.6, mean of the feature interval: 21.7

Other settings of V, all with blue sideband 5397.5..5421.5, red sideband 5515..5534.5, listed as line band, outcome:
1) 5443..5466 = 0.9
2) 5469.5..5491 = 0.7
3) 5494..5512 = 0.2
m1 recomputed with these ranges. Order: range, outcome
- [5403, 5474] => 22.2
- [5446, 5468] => 21.6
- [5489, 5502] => 22.8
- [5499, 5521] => 21.8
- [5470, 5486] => 21.8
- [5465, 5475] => 23.2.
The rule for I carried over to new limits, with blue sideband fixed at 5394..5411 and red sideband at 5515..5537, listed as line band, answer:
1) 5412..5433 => -2.25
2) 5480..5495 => 0.02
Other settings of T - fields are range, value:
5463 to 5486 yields 24.01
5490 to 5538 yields 23.67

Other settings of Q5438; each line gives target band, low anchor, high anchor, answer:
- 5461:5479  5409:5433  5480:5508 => 0.0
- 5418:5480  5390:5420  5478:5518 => -0.7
